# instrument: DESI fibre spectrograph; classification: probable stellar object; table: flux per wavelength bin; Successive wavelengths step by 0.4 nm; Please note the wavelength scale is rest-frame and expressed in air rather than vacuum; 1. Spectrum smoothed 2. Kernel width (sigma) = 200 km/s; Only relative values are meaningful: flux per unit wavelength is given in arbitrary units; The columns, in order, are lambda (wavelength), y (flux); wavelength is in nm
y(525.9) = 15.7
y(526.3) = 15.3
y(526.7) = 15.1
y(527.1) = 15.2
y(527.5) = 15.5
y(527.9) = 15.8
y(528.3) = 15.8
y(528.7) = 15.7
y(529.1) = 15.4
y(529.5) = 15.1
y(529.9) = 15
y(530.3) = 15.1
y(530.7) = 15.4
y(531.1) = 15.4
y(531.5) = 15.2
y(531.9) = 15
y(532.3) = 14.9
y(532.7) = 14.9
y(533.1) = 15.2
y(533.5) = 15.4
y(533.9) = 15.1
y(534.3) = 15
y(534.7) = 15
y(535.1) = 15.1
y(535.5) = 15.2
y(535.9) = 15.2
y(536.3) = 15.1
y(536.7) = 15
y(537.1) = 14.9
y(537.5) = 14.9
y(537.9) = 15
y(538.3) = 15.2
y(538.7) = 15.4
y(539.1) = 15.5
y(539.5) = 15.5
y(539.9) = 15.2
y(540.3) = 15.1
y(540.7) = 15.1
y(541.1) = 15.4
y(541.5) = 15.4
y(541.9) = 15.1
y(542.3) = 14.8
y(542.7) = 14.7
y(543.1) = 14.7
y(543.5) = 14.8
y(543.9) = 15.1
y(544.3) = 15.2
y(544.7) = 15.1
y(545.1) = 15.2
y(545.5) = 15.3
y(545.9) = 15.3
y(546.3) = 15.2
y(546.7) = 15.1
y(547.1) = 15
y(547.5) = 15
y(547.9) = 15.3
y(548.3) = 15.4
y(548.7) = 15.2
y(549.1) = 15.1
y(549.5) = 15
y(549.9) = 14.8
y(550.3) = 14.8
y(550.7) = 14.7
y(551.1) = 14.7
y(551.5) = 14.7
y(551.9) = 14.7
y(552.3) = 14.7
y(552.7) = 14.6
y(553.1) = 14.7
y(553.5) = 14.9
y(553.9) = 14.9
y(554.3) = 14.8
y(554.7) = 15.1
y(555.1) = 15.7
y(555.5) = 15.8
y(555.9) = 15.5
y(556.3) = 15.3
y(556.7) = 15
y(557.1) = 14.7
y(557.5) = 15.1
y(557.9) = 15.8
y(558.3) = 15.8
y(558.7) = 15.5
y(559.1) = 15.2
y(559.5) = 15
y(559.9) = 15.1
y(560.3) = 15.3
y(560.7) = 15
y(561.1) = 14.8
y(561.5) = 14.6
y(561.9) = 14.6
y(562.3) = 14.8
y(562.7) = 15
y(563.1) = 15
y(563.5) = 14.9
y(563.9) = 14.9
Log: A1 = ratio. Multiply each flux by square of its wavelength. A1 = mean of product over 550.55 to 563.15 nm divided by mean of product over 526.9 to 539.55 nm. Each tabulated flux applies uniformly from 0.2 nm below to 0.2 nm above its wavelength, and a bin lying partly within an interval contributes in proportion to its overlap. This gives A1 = 1.08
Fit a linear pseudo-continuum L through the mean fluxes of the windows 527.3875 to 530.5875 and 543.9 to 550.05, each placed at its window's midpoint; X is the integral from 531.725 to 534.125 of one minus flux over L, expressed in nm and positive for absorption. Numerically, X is 0.04 nm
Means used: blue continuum 15.4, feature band 15.1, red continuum 15.1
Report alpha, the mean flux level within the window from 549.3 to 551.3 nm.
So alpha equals 14.8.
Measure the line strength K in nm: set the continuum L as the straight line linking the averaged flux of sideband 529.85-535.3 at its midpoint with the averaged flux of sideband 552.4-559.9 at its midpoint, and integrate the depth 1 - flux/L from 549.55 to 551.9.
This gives 0.06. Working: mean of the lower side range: 15.1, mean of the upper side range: 15.2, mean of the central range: 14.8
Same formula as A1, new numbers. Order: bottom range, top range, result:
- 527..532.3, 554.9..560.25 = 1.11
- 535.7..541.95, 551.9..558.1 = 1.05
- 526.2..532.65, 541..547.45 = 1.04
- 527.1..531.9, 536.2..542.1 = 1.02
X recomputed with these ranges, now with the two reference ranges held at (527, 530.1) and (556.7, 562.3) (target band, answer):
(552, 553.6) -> 0.05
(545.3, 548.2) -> 0.01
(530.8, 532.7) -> 0.04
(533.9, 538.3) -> 0.09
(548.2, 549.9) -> 0.01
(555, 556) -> -0.04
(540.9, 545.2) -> 0.07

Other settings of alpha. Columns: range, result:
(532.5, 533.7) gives 15.2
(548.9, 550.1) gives 15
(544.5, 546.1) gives 15.2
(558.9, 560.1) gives 15.1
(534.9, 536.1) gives 15.2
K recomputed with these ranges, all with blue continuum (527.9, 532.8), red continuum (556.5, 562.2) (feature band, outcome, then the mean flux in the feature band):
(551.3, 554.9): 0.08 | 14.8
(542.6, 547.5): 0.04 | 15.1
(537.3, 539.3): 0.00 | 15.2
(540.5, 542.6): 0.01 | 15.1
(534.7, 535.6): 0.01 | 15.1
